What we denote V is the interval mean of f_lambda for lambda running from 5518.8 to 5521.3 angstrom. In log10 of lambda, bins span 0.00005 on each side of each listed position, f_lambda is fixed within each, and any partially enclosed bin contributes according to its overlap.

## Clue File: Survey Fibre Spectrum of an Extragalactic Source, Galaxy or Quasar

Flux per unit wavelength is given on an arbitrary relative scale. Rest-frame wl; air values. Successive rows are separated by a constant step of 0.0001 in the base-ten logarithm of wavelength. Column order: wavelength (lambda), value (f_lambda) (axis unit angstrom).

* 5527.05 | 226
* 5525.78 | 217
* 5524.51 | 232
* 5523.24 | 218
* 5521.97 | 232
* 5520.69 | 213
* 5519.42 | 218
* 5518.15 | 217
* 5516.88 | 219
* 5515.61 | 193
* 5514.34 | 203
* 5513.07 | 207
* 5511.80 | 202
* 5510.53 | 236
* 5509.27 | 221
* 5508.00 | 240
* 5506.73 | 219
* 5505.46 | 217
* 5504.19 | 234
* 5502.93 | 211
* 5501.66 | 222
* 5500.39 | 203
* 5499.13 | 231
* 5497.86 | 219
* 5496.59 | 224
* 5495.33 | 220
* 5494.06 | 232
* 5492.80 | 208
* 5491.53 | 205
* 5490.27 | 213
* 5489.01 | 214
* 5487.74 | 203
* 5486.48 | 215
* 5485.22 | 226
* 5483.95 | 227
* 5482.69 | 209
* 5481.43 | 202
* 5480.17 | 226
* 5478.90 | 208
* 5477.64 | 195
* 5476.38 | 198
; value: 216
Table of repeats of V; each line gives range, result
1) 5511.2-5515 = 204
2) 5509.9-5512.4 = 219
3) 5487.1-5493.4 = 209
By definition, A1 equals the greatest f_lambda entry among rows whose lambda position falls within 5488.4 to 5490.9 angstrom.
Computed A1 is 214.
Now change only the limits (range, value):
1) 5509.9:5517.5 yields 236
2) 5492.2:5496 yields 232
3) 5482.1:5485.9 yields 227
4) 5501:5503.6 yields 222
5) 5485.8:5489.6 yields 215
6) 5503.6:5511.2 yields 240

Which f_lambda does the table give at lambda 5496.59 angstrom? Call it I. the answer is 224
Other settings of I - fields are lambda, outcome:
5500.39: 203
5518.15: 217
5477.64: 195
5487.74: 203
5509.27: 221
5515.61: 193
